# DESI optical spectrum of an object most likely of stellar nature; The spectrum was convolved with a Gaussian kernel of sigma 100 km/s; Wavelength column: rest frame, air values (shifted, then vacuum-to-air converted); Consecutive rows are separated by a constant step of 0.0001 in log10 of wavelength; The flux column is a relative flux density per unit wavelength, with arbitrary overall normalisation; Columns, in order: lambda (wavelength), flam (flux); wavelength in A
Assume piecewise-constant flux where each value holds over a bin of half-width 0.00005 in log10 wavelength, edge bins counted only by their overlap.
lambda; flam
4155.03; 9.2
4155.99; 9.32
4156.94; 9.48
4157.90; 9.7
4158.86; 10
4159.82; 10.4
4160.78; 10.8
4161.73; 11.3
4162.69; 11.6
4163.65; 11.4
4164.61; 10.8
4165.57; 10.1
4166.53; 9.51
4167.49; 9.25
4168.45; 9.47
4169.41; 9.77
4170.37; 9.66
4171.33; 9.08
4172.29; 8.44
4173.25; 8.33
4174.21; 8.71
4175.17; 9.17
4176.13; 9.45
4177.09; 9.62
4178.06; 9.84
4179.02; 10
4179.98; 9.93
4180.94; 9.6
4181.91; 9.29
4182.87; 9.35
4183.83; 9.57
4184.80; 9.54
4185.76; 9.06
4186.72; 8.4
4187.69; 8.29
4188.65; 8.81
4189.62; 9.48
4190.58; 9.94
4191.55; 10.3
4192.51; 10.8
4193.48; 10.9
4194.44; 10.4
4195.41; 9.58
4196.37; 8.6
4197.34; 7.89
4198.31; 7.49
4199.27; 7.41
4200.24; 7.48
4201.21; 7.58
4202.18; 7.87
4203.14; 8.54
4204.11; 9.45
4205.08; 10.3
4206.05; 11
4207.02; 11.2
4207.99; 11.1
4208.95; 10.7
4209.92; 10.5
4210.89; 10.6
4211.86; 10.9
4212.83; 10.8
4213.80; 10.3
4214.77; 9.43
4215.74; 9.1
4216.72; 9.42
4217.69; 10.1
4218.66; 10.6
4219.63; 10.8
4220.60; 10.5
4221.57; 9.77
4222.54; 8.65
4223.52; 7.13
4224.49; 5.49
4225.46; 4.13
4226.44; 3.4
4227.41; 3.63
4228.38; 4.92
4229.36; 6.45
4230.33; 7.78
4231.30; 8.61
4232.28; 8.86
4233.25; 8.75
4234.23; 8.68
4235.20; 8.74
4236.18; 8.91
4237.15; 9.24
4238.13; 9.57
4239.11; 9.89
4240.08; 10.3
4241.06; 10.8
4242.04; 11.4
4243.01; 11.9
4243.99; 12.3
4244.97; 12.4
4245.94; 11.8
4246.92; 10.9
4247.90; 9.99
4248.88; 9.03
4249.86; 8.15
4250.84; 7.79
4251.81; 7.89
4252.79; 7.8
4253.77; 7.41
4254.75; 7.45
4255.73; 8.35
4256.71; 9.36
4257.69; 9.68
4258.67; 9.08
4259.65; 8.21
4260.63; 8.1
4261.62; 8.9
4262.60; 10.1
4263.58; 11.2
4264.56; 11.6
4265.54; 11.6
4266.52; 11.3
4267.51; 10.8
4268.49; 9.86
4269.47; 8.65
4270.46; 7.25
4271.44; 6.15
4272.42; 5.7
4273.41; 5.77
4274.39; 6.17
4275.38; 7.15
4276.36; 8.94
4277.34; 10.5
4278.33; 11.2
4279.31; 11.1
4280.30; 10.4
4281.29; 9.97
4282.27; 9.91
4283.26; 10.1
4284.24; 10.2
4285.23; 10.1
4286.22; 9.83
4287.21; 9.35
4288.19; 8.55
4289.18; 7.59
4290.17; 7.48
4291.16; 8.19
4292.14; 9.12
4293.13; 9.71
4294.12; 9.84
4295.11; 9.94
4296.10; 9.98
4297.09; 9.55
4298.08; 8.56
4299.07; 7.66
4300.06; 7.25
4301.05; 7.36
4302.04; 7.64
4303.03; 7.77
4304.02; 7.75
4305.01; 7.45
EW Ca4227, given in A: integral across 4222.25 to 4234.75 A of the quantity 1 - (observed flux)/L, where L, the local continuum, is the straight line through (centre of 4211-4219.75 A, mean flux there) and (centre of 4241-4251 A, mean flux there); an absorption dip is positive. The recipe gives 4.5 A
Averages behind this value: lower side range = 10.1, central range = 6.63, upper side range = 10.7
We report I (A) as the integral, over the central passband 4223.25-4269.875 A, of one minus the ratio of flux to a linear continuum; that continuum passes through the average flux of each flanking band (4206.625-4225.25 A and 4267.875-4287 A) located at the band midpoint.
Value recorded 1.9 A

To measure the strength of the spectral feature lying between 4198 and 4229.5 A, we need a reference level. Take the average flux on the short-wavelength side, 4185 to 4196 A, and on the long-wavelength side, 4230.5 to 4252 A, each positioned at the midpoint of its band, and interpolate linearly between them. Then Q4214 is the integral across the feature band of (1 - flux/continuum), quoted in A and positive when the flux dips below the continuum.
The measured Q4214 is 3.2 A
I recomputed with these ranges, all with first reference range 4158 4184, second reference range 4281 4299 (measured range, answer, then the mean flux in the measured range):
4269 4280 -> 1.5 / 8.09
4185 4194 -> 0.1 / 9.56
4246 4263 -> 1.2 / 8.78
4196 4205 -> 1.4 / 8.12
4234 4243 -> -0.3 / 9.88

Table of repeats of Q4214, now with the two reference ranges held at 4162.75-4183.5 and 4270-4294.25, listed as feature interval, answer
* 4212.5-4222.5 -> -0.8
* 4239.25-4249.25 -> -2.2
